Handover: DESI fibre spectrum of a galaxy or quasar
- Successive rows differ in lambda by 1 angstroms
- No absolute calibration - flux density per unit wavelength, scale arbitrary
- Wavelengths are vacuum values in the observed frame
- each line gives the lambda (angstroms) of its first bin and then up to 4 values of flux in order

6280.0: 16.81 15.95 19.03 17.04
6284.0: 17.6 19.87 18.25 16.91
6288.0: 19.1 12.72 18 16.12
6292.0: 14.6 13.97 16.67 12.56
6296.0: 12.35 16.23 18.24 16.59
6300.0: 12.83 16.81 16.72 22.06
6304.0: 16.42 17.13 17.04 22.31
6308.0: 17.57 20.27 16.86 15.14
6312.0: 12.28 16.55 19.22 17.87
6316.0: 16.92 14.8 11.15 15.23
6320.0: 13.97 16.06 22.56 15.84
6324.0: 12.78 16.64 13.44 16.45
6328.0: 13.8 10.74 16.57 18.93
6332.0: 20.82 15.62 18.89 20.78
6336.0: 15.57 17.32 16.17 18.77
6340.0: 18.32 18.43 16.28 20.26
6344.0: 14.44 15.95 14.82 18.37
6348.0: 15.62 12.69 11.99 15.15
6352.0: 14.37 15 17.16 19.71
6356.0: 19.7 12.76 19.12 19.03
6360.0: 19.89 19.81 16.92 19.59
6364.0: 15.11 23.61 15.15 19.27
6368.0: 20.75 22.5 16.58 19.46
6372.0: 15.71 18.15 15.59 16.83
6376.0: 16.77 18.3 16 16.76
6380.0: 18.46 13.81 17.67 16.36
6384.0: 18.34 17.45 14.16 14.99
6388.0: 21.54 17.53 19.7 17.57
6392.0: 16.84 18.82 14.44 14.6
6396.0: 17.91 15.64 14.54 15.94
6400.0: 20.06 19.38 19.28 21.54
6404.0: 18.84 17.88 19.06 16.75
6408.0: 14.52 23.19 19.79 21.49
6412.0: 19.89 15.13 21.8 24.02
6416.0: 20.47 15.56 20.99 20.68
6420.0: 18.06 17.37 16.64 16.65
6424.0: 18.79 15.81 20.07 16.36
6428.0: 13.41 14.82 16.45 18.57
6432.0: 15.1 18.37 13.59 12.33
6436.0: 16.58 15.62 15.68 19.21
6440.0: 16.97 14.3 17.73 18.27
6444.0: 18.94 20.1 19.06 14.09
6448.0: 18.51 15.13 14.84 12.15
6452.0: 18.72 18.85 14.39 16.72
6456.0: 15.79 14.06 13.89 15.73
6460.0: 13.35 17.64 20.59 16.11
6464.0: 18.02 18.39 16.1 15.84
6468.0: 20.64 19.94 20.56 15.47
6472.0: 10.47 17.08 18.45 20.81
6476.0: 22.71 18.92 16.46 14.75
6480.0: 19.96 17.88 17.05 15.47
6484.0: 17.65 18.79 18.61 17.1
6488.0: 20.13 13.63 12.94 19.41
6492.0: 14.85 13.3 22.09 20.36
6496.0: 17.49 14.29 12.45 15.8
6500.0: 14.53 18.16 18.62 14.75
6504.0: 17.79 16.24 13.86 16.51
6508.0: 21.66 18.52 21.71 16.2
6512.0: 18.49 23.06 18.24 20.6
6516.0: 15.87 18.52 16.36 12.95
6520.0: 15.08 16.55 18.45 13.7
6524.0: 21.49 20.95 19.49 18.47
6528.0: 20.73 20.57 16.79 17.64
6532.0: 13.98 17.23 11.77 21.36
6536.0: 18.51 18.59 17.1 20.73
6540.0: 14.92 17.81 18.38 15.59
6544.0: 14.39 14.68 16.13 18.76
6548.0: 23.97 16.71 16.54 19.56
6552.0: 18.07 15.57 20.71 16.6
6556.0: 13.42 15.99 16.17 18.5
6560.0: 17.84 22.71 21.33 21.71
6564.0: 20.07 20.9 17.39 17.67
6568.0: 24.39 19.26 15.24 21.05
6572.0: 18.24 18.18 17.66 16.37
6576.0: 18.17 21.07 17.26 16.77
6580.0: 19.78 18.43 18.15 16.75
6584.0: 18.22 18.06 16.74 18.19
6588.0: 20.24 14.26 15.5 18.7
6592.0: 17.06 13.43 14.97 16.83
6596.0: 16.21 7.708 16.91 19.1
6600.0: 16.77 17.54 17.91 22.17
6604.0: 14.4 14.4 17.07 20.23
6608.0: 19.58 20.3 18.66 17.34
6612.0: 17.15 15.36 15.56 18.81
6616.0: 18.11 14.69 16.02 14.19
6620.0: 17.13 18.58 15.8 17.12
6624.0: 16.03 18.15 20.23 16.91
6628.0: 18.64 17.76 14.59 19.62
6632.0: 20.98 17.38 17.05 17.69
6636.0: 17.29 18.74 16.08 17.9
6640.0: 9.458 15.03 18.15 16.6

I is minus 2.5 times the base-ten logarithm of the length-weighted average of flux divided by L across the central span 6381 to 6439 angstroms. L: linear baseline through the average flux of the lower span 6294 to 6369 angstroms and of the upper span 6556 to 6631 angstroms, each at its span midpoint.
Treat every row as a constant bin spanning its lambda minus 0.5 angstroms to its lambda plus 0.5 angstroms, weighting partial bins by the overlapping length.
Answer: -0.034 mag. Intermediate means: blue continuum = 16.8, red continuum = 17.6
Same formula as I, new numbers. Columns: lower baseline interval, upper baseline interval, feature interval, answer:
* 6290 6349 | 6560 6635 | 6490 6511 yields 0.02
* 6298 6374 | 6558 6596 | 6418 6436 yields 0.04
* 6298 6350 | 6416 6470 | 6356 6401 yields -0.05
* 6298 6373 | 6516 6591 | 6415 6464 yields 0.04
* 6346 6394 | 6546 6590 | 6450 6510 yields 0.06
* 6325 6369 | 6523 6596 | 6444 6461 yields 0.09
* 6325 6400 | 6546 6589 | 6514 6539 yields 0.03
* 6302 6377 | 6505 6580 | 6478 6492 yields 0.04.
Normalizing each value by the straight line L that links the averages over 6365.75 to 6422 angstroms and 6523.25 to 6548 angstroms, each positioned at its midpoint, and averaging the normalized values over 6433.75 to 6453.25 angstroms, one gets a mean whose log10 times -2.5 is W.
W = 0.09 mag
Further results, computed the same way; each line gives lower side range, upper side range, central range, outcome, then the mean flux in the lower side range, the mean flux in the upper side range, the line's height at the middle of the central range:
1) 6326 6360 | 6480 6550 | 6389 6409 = -0.049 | 16.7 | 17.4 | 16.9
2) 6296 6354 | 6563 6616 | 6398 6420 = -0.142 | 16.5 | 17.7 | 16.9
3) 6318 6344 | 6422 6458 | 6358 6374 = -0.129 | 16.7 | 16.4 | 16.6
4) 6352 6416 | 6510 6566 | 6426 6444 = 0.109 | 18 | 18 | 18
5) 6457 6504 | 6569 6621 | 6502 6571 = -0.050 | 17.1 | 17.3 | 17.2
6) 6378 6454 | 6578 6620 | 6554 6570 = -0.106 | 17.4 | 17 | 17.1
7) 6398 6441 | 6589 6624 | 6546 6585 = -0.093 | 17.8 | 16.8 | 17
